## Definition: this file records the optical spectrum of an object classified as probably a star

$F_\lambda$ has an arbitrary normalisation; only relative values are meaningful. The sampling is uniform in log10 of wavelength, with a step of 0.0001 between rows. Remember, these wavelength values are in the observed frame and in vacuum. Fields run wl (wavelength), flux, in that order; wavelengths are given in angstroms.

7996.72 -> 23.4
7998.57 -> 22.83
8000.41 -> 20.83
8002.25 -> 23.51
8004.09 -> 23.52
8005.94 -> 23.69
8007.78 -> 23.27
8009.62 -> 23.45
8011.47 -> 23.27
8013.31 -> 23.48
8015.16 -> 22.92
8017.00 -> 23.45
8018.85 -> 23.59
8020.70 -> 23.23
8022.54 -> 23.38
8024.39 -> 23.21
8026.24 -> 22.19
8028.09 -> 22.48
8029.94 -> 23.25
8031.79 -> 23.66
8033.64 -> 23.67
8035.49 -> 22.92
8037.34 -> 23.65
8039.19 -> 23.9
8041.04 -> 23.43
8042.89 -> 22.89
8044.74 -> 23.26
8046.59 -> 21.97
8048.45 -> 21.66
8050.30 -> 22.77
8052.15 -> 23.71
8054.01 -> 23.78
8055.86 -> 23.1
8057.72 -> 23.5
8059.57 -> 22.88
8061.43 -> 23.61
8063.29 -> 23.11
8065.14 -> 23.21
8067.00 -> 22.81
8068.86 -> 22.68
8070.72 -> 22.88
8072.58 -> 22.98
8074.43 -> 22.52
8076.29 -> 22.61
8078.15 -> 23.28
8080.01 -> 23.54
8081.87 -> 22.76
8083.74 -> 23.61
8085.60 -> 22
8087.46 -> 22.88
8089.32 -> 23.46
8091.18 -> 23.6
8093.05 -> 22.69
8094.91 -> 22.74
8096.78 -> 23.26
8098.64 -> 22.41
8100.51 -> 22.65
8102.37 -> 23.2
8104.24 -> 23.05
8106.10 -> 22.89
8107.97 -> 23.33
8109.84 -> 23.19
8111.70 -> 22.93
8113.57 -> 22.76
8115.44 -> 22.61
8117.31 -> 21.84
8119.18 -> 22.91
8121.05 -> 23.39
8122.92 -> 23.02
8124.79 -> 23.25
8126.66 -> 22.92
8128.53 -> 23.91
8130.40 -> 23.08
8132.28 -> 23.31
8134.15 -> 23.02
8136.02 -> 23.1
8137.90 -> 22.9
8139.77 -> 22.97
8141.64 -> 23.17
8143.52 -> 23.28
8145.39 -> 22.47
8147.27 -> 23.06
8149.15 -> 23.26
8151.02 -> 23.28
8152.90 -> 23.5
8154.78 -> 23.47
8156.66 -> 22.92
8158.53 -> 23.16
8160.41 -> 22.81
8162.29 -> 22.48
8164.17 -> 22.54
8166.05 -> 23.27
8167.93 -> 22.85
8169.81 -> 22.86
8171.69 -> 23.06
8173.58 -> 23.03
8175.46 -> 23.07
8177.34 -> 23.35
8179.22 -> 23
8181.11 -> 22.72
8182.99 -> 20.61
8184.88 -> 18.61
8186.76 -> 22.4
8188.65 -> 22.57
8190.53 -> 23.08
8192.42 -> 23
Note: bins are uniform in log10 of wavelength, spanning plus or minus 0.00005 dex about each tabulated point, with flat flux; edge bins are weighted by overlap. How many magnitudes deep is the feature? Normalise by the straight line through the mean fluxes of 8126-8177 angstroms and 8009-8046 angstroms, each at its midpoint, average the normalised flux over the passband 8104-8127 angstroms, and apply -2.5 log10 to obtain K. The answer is 0.01 mag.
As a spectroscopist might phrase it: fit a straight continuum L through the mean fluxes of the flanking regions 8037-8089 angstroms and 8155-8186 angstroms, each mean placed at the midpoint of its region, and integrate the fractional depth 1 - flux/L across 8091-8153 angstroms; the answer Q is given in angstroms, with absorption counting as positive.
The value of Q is -0.7 angstroms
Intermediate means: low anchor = 23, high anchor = 22.5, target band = 23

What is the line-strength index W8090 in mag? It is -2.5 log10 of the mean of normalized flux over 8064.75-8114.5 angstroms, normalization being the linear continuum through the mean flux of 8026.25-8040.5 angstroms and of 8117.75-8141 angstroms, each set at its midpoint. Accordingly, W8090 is 0.01 mag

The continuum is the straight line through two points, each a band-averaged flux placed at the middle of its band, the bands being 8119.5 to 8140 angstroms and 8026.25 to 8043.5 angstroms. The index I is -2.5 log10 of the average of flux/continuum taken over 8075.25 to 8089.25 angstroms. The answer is 0.01 mag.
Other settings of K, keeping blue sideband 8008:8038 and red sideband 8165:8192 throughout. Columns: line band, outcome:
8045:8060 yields 0.01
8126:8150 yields -0.02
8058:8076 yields 0.00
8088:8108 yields -0.01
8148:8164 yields -0.02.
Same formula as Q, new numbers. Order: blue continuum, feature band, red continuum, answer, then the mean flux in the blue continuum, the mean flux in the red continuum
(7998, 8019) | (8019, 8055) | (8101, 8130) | -0.01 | 23.1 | 23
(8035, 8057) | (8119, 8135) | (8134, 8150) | -0.13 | 23.1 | 23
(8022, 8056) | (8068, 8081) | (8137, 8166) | 0.08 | 23.1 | 23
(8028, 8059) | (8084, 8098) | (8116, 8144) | 0.09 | 23.2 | 23.1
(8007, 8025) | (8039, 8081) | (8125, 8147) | 0.39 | 23.3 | 23.1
